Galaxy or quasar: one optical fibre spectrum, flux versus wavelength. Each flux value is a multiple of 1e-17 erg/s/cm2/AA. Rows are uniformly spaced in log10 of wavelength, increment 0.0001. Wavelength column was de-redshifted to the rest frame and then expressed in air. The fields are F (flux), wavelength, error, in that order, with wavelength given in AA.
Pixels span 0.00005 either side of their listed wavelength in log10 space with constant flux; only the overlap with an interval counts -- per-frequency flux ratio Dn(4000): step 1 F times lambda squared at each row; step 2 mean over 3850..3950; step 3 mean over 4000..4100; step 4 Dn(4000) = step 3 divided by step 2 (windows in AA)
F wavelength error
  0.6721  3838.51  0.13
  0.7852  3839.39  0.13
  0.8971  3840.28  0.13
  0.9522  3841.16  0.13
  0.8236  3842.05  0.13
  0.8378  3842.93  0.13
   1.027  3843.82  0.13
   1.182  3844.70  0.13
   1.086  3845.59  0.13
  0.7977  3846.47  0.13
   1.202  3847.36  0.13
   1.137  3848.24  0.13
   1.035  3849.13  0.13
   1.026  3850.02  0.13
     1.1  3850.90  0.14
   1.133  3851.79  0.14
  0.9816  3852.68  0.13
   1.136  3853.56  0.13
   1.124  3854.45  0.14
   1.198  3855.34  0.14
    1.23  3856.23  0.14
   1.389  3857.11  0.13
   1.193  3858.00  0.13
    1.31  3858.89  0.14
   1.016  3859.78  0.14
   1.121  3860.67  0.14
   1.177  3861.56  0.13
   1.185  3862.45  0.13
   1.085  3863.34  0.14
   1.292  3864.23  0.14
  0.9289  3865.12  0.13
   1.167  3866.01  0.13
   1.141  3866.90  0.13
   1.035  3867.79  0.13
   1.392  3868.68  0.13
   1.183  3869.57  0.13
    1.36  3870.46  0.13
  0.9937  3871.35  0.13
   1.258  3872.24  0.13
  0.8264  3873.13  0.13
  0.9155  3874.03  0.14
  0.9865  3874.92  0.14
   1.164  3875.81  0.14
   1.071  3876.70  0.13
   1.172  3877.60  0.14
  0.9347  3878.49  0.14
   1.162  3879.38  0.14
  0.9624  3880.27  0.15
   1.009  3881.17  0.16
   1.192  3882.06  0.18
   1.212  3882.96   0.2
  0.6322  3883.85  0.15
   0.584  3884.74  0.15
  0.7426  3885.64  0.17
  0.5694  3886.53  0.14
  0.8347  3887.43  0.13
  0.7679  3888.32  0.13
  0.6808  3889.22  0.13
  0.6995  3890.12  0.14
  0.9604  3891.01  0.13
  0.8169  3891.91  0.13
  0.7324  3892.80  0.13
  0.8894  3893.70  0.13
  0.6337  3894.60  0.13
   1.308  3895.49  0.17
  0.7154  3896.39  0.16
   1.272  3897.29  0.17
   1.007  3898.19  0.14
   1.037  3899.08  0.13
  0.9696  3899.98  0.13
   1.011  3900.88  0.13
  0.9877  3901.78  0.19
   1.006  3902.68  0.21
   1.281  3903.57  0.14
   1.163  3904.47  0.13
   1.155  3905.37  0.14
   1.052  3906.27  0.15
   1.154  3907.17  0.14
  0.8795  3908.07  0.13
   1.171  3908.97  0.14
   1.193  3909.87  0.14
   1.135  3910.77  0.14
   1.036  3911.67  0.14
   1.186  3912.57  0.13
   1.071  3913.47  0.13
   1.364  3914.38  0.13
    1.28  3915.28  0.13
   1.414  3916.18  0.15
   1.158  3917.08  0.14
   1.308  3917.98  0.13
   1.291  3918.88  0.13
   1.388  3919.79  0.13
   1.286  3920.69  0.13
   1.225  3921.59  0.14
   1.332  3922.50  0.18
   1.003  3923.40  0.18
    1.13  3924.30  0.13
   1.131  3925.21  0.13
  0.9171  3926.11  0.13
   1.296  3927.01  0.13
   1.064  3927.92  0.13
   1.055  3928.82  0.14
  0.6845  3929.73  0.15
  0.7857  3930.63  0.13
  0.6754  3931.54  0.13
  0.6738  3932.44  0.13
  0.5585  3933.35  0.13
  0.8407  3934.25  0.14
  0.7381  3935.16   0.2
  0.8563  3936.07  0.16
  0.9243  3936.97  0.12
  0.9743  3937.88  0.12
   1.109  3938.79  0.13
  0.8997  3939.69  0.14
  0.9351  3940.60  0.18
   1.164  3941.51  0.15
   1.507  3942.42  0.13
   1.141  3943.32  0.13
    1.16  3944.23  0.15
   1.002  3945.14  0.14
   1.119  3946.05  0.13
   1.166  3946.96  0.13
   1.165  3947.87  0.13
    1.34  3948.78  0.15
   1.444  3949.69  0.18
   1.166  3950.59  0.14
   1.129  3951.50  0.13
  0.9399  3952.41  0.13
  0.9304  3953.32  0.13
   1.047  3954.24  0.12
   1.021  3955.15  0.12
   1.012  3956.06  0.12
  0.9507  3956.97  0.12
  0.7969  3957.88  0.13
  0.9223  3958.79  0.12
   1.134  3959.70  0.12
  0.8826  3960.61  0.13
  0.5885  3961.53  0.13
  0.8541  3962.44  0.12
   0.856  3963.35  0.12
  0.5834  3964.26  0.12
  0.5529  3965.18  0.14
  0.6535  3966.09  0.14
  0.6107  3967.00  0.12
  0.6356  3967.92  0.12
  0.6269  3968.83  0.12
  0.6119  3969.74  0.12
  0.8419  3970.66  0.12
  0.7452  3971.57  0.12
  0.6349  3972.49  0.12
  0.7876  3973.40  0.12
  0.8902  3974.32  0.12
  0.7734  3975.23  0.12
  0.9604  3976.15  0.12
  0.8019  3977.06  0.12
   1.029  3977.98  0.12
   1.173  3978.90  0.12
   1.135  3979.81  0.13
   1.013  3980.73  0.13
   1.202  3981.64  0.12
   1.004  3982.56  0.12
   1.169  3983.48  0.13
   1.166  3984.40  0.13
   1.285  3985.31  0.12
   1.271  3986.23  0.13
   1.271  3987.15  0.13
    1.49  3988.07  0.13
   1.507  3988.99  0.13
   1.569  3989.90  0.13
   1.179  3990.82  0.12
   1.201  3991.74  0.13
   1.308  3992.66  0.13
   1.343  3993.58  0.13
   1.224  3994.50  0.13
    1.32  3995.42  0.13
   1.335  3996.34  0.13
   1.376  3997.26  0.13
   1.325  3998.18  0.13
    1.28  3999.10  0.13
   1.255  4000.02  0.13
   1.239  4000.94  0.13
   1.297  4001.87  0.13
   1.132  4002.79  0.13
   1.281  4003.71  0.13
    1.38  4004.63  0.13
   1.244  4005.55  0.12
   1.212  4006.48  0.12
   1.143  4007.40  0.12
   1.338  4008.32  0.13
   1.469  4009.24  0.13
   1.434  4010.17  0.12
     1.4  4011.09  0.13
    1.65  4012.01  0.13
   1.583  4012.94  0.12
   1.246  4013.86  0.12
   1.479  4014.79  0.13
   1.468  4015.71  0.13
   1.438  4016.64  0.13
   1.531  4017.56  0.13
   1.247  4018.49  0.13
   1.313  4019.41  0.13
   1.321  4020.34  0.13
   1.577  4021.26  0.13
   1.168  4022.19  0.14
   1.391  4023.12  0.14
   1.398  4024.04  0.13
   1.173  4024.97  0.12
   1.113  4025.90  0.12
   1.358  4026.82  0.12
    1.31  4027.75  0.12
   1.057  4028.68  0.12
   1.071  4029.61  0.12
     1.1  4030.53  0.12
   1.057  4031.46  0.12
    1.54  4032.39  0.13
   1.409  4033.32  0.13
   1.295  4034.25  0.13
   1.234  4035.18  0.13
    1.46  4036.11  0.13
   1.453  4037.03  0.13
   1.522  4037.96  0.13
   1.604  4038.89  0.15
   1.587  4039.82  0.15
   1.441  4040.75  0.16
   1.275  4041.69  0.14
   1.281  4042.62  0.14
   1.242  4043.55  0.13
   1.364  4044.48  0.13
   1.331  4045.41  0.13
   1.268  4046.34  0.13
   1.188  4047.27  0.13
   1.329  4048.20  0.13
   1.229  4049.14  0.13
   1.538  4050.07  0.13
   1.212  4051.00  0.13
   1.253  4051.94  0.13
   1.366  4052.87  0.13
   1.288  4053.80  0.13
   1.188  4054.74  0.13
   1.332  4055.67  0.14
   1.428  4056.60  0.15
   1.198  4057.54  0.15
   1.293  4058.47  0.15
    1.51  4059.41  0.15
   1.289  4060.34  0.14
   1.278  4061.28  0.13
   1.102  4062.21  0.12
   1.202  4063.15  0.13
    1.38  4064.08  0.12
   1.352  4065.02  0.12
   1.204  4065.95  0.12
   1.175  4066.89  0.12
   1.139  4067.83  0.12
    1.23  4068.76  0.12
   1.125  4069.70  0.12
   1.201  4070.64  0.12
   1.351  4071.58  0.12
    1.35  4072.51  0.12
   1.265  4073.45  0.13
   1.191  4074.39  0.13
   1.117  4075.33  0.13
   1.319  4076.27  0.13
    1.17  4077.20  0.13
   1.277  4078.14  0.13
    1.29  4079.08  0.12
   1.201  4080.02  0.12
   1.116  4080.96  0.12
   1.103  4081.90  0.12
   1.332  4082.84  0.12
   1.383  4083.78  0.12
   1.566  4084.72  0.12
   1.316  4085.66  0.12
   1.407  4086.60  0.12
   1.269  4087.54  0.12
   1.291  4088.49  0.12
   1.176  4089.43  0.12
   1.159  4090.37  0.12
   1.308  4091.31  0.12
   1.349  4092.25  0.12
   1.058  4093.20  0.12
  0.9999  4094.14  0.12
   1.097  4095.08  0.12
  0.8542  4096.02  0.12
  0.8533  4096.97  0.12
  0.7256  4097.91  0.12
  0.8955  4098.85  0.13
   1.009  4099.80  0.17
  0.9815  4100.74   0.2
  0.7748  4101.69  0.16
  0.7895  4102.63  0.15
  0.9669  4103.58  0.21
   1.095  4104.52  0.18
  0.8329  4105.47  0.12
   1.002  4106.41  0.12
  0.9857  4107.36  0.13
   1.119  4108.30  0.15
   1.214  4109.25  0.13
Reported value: 1.30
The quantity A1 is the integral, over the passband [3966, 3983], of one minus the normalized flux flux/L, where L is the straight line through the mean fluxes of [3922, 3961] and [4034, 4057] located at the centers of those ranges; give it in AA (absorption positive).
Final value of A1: 4.1 AA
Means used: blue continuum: 1.02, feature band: 0.853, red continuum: 1.35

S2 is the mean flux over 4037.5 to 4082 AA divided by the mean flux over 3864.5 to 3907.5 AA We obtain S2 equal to 1.29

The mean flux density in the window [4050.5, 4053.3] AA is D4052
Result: 1.28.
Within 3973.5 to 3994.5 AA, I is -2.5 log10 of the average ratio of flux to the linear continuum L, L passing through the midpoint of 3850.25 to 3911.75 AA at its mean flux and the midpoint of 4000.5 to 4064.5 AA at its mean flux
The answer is 0.06 mag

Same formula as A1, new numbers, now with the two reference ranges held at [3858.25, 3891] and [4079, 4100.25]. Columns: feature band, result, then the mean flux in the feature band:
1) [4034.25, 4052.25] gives -3.6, 1.36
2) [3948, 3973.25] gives 4.8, 0.873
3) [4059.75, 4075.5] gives -1.2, 1.24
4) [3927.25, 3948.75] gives 1.8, 0.976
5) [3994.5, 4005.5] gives -1.9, 1.29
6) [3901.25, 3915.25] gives -1.1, 1.13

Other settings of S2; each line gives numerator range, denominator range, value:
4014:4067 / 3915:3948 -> 1.24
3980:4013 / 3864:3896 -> 1.33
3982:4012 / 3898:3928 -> 1.13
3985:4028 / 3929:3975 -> 1.48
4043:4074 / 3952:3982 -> 1.50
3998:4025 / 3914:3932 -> 1.19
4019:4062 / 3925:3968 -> 1.38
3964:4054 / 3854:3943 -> 1.17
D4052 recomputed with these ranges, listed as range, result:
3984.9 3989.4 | 1.36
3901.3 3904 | 1.09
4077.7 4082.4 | 1.2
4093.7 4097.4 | 0.952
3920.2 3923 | 1.28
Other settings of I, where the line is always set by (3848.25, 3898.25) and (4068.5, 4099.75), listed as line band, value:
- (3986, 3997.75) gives -0.19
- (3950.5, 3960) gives 0.10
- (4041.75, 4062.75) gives -0.11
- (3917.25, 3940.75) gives 0.07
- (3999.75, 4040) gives -0.17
